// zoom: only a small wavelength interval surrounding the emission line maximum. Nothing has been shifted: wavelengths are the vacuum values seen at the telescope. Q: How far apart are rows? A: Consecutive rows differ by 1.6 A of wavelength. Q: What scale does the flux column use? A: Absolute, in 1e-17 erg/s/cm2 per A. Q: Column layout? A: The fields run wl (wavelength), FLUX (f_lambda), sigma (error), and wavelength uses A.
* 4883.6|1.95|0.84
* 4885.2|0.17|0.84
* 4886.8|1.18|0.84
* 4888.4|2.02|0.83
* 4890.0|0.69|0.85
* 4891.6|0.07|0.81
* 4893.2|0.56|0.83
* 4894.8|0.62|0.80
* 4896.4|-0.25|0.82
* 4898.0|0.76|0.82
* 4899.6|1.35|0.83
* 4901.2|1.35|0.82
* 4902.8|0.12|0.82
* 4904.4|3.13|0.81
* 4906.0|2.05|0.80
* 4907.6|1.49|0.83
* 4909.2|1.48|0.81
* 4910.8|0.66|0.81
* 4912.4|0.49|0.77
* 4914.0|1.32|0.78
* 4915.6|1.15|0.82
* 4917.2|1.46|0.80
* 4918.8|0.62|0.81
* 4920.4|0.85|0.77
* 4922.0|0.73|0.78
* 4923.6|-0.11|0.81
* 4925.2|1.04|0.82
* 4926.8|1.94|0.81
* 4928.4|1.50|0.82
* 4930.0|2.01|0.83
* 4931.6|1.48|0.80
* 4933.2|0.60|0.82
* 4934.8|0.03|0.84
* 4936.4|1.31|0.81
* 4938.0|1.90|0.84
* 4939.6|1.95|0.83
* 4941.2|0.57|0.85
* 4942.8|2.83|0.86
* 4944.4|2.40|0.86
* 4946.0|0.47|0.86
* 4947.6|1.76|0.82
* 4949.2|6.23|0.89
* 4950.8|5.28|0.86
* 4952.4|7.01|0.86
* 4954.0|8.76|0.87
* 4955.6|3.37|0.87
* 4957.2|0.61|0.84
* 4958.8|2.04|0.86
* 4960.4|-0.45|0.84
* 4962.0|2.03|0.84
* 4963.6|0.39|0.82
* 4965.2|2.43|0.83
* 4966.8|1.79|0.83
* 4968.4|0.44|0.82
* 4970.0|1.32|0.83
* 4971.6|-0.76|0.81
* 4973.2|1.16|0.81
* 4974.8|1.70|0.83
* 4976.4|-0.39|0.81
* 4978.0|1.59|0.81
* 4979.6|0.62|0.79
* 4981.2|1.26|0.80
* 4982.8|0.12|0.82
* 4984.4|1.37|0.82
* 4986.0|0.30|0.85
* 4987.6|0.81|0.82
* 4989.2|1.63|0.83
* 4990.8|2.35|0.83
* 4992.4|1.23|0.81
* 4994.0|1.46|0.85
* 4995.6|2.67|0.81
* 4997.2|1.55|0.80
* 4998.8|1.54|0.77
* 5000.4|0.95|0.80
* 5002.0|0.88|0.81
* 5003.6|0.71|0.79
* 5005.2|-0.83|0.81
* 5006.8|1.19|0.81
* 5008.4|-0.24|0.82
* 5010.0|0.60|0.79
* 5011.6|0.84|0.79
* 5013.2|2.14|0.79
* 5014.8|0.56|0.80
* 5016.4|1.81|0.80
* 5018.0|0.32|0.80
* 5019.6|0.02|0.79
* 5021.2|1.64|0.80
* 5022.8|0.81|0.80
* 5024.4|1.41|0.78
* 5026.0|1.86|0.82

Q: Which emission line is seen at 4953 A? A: [O II] 3727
